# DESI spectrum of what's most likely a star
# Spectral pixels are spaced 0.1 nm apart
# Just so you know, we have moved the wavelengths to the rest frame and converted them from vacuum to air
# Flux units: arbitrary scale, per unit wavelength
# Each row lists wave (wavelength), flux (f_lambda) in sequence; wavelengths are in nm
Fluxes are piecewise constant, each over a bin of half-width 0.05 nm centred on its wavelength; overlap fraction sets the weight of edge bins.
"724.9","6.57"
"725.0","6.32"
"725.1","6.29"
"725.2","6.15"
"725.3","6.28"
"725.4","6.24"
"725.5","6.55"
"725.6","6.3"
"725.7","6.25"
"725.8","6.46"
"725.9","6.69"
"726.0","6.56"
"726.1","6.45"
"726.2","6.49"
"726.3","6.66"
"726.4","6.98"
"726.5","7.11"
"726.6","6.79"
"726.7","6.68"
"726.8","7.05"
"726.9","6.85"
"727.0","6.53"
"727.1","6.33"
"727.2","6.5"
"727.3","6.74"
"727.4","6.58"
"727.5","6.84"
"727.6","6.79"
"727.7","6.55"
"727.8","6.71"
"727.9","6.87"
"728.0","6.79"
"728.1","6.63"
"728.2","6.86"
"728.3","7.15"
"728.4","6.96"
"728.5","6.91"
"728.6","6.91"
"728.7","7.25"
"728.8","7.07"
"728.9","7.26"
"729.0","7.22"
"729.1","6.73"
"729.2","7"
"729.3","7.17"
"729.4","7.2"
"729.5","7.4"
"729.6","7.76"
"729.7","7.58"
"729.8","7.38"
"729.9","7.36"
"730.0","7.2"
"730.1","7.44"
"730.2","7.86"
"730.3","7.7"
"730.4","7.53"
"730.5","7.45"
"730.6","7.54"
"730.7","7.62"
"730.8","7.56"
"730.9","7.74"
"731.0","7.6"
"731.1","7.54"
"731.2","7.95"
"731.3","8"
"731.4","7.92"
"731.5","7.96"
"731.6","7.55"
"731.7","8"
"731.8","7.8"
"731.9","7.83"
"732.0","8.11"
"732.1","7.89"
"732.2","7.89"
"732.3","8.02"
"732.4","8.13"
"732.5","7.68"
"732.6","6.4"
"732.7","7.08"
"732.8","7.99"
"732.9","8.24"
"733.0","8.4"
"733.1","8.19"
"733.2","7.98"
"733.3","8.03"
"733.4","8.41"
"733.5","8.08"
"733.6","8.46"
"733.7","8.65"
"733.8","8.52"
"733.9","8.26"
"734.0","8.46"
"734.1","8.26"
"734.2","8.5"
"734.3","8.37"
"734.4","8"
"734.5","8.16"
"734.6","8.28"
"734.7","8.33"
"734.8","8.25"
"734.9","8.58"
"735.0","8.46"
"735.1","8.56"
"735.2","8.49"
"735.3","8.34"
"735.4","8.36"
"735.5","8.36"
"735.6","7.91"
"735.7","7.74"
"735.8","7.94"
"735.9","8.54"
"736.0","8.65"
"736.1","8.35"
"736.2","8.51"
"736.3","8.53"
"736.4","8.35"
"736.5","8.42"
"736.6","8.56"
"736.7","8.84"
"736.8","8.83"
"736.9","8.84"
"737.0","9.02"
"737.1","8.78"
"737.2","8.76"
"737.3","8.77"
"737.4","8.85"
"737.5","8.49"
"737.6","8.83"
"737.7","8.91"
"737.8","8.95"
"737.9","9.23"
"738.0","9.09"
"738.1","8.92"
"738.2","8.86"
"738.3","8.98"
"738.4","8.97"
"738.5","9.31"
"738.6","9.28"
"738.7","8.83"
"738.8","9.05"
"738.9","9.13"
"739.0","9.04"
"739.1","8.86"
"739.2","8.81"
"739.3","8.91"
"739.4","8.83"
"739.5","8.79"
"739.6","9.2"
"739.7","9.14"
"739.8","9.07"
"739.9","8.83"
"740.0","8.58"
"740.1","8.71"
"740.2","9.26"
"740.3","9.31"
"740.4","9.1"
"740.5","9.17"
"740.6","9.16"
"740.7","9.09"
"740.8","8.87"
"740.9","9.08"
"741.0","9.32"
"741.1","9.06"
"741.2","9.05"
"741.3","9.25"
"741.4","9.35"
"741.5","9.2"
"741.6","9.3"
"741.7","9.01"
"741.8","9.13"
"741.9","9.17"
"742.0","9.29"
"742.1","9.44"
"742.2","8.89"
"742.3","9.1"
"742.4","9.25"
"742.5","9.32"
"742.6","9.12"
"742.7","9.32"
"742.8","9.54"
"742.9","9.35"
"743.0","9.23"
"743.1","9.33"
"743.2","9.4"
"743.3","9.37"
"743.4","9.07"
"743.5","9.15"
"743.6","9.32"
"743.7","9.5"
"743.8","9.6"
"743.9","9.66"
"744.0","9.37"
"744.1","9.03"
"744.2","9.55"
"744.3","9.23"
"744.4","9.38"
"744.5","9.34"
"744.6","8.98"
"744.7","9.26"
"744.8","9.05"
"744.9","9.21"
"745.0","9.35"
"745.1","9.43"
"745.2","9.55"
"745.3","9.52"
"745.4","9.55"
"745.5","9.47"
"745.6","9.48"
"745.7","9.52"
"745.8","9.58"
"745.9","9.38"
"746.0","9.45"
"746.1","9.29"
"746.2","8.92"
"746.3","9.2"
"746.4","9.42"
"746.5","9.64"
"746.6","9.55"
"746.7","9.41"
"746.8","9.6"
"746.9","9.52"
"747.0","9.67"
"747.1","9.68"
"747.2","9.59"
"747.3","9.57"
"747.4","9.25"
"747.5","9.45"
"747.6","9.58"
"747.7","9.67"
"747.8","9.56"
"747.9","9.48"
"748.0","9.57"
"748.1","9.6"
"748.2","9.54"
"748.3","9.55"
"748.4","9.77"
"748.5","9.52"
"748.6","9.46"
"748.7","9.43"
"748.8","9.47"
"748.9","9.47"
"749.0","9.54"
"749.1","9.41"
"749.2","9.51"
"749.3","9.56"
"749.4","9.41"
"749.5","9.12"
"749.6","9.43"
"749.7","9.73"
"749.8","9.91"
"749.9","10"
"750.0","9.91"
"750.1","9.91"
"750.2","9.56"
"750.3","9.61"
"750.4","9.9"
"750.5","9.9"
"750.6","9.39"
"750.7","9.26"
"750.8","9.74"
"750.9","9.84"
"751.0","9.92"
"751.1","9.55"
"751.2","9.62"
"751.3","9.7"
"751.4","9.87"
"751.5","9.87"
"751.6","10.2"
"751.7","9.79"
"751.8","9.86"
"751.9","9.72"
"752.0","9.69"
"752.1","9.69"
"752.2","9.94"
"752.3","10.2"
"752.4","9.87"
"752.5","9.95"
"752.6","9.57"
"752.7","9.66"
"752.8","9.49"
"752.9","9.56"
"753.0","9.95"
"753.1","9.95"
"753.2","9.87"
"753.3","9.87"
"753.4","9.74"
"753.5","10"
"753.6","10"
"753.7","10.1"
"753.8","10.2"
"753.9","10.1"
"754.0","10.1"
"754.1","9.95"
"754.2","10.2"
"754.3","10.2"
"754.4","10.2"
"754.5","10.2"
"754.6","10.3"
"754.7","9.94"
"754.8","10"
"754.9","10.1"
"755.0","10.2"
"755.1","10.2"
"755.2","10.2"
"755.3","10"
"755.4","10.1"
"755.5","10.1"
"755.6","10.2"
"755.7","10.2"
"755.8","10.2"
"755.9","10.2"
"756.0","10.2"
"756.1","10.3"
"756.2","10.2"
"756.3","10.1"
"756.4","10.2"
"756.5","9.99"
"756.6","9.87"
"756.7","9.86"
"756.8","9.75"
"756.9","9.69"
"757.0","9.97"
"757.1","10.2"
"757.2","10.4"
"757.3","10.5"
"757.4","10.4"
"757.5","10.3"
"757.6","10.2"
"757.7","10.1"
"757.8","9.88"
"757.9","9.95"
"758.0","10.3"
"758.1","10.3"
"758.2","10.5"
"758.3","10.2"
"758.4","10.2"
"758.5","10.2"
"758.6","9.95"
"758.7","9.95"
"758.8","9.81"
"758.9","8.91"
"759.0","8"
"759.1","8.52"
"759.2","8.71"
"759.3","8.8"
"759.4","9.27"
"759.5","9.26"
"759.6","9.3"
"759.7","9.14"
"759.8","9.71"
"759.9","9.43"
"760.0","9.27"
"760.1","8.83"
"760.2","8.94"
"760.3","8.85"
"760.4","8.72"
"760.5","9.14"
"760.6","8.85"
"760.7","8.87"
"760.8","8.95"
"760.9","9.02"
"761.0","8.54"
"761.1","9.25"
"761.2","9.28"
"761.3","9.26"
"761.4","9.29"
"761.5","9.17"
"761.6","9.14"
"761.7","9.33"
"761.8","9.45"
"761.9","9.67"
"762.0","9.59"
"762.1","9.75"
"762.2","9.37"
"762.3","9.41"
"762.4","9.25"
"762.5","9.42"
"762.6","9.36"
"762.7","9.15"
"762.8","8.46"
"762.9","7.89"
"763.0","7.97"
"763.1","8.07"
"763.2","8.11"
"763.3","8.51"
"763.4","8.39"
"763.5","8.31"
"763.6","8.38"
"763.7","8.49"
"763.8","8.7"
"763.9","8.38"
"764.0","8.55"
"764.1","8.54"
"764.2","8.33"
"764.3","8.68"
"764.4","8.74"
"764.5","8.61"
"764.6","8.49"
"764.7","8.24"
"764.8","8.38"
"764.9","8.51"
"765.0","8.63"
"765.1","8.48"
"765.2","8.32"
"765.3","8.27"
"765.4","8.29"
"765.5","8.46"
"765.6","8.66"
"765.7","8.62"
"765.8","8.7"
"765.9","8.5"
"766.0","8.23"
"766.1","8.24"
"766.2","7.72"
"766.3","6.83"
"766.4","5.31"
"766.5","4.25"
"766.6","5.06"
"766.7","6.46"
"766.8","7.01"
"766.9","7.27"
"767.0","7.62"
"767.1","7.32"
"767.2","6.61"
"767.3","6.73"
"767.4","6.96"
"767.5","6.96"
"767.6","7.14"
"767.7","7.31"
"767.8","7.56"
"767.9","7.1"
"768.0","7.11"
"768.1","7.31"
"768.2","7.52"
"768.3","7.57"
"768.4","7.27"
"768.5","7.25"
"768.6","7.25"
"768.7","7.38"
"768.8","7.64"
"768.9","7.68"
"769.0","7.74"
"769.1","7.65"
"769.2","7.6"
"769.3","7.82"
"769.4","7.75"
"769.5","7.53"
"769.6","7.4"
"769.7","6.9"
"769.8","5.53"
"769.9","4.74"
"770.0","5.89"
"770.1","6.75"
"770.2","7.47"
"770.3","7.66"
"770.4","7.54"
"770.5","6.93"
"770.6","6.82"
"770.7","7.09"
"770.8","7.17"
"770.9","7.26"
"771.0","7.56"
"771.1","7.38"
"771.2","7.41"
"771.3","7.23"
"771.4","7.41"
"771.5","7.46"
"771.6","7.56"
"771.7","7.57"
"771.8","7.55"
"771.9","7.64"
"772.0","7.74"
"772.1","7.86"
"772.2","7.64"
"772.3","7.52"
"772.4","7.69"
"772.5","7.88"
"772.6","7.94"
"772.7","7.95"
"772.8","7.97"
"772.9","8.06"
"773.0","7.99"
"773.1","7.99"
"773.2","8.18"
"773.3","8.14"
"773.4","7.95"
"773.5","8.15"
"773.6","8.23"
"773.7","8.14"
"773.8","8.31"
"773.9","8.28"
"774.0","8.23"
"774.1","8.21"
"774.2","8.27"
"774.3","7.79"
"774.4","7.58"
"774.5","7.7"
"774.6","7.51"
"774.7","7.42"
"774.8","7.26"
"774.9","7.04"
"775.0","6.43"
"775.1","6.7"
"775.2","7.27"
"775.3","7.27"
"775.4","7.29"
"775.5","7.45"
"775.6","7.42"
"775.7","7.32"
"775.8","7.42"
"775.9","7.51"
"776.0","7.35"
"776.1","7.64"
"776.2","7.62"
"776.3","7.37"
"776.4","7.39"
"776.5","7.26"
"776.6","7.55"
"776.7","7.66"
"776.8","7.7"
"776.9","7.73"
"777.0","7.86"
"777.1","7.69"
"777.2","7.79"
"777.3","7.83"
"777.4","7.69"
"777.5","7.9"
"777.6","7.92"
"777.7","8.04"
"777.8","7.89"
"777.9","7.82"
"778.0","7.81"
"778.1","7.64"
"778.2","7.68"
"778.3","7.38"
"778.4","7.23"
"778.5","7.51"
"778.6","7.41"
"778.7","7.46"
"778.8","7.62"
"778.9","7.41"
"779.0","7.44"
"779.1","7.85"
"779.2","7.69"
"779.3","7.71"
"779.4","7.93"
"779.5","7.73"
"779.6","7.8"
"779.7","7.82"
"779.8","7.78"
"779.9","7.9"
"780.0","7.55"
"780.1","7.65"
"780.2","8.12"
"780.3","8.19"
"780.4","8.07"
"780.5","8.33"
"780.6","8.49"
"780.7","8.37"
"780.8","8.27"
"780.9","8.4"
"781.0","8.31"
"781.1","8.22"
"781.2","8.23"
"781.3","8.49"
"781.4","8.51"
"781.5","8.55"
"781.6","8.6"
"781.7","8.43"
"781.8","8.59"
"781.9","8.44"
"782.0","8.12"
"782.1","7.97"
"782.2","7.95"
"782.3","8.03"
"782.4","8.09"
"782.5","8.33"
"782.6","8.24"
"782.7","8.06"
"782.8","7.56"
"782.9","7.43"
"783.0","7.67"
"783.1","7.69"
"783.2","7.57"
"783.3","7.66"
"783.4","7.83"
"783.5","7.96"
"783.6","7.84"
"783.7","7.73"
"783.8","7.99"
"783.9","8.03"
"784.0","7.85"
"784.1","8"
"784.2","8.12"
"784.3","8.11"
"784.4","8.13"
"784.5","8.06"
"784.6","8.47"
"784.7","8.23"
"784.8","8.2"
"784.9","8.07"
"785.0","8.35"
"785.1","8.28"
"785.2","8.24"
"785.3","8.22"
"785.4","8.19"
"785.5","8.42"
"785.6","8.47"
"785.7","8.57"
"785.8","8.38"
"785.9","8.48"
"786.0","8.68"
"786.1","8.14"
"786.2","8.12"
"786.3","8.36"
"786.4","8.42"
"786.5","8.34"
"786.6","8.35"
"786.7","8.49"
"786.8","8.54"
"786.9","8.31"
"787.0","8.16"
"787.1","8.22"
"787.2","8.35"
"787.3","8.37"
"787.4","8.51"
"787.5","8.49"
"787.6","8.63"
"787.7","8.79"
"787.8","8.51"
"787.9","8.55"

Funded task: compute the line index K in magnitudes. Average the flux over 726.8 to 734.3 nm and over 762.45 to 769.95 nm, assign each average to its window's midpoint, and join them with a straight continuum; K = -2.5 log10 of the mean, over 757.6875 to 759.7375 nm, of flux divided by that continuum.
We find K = -0.24 mag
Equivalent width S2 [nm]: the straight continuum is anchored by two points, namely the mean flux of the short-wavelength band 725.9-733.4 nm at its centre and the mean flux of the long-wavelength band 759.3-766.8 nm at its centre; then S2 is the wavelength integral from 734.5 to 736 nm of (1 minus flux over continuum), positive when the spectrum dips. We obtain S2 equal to -0.16 nm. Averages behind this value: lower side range 7.31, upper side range 8.57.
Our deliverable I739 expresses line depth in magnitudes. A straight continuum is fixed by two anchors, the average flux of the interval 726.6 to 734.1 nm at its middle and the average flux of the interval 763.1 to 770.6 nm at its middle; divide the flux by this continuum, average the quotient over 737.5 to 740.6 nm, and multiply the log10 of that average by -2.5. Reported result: -0.20 mag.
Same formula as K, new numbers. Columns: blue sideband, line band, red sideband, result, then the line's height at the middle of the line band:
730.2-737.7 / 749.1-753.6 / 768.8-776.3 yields -0.232 mag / 7.87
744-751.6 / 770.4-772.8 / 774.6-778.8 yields 0.051 mag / 7.86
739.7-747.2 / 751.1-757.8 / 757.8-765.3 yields -0.101 mag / 9.13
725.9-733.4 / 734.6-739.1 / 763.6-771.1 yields -0.180 mag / 7.35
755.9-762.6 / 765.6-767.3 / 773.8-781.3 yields 0.231 mag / 8.84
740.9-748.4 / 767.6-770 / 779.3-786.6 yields 0.189 mag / 8.59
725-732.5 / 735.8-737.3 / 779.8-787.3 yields -0.184 mag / 7.28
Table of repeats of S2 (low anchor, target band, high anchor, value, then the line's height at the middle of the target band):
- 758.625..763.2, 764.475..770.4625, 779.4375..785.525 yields 0.933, 8.77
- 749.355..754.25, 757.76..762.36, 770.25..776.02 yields -0.203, 8.95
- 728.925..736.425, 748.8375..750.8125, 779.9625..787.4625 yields -0.392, 8.02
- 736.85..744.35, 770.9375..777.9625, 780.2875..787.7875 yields 0.619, 8.42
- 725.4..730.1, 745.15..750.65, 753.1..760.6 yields -0.377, 8.93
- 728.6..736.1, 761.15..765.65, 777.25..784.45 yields -0.473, 7.92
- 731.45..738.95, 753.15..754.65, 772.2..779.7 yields -0.371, 8.07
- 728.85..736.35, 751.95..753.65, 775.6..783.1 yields -0.415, 7.9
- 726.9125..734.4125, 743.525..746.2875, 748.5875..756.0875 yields -0.094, 9.06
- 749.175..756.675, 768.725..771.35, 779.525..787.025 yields 0.517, 8.92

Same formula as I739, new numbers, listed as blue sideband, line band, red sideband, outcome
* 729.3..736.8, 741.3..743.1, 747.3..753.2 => -0.04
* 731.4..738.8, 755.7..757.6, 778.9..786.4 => -0.22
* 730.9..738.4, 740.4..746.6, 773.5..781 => -0.14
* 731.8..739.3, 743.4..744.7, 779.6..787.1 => -0.11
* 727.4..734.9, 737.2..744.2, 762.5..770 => -0.19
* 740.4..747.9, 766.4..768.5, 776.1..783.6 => 0.22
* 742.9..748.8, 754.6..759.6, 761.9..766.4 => -0.12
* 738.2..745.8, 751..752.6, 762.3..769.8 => -0.14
